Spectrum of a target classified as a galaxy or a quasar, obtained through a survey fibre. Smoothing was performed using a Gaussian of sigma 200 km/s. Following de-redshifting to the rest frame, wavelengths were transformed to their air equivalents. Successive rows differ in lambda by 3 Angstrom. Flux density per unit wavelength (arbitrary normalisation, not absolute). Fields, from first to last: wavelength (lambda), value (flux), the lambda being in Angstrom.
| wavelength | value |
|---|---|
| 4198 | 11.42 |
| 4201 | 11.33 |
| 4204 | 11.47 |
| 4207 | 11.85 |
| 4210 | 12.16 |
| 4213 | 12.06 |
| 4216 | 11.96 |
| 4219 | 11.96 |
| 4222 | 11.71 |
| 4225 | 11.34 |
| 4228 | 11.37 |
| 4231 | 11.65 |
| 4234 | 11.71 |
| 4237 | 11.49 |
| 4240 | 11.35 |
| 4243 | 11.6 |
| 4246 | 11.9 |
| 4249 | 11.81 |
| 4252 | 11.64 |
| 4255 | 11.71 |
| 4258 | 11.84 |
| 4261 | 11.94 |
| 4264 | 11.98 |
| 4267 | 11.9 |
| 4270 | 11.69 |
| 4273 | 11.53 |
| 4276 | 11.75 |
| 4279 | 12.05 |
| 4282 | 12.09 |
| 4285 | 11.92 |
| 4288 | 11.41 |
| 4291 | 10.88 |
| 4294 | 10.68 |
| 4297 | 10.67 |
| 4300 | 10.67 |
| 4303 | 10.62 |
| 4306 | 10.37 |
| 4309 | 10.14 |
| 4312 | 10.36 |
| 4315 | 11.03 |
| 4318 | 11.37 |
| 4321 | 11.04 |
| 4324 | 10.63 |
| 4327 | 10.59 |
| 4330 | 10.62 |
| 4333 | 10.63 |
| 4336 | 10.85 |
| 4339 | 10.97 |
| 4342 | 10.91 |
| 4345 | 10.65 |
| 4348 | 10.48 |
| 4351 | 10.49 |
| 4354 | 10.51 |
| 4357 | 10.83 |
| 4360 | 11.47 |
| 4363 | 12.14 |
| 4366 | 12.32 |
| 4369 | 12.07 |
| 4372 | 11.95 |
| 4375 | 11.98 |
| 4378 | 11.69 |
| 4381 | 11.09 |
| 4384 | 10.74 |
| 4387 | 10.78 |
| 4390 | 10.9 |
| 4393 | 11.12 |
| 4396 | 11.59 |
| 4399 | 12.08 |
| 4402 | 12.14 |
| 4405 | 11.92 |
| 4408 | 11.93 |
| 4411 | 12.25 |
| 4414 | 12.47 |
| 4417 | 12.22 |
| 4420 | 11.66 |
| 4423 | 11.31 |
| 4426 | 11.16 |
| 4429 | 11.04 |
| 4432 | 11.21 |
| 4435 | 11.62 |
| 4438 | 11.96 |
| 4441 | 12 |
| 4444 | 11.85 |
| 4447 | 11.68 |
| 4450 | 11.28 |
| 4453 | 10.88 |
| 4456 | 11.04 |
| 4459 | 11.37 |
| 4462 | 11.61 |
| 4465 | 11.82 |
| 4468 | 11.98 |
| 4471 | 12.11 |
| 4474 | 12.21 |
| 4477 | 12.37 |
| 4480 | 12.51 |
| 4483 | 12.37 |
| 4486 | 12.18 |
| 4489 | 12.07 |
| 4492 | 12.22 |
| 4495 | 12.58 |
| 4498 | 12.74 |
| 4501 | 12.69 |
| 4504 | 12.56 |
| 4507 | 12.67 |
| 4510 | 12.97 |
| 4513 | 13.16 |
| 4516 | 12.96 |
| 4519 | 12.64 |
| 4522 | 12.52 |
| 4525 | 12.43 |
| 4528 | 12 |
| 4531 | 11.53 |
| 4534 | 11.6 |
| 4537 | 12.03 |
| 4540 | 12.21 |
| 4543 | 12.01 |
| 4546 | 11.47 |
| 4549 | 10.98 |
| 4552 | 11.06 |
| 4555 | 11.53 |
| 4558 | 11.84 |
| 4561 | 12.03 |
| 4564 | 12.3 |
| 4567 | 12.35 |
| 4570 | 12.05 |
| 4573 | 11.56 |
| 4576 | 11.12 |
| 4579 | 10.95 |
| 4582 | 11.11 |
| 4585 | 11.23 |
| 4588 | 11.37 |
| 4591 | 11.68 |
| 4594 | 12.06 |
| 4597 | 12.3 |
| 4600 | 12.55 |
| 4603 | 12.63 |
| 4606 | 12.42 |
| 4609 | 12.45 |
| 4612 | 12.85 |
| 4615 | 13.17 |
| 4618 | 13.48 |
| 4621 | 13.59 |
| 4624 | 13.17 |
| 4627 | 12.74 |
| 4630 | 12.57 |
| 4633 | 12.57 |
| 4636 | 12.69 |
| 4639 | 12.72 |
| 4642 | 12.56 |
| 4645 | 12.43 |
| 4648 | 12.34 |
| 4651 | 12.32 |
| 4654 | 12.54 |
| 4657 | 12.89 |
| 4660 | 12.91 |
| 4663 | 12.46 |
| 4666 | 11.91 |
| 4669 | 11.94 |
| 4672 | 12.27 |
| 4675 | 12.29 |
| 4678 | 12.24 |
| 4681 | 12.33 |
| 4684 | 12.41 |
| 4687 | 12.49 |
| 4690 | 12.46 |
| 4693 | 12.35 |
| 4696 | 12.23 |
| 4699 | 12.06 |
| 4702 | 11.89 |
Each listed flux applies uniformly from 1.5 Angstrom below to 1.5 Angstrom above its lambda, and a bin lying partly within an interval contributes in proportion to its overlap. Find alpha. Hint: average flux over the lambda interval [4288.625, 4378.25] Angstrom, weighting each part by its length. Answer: 11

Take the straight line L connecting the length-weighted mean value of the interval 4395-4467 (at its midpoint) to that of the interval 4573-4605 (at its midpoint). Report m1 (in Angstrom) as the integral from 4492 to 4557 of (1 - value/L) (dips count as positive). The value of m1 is -2.8 Angstrom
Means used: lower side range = 11.7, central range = 12.2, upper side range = 11.7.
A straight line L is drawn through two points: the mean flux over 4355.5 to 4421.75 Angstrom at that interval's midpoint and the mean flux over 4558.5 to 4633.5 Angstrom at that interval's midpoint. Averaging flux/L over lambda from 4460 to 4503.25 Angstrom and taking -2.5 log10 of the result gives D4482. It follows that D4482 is -0.03 mag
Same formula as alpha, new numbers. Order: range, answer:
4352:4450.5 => 11.6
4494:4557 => 12.2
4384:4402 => 11.3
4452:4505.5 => 12.1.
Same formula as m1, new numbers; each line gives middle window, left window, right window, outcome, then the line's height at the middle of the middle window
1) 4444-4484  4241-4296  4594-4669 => 1.4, 12.2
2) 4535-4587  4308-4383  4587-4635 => 2.9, 12.3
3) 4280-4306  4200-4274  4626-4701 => 1.6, 11.8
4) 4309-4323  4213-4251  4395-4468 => 1.0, 11.7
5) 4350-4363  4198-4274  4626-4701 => 1.0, 11.9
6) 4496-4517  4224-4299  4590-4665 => -0.9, 12.3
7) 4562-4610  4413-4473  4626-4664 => 1.7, 12.3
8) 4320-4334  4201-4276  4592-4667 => 1.5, 11.9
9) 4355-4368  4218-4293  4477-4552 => 0.3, 11.9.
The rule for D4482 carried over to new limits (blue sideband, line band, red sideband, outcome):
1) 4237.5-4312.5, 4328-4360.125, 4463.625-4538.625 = 0.093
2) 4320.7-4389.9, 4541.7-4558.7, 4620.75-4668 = 0.061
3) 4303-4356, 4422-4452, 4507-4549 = 0.002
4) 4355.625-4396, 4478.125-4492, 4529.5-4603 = -0.060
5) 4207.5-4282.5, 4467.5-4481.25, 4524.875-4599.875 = -0.047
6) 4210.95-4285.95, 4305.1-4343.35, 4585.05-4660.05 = 0.114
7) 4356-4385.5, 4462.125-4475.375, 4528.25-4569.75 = -0.024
